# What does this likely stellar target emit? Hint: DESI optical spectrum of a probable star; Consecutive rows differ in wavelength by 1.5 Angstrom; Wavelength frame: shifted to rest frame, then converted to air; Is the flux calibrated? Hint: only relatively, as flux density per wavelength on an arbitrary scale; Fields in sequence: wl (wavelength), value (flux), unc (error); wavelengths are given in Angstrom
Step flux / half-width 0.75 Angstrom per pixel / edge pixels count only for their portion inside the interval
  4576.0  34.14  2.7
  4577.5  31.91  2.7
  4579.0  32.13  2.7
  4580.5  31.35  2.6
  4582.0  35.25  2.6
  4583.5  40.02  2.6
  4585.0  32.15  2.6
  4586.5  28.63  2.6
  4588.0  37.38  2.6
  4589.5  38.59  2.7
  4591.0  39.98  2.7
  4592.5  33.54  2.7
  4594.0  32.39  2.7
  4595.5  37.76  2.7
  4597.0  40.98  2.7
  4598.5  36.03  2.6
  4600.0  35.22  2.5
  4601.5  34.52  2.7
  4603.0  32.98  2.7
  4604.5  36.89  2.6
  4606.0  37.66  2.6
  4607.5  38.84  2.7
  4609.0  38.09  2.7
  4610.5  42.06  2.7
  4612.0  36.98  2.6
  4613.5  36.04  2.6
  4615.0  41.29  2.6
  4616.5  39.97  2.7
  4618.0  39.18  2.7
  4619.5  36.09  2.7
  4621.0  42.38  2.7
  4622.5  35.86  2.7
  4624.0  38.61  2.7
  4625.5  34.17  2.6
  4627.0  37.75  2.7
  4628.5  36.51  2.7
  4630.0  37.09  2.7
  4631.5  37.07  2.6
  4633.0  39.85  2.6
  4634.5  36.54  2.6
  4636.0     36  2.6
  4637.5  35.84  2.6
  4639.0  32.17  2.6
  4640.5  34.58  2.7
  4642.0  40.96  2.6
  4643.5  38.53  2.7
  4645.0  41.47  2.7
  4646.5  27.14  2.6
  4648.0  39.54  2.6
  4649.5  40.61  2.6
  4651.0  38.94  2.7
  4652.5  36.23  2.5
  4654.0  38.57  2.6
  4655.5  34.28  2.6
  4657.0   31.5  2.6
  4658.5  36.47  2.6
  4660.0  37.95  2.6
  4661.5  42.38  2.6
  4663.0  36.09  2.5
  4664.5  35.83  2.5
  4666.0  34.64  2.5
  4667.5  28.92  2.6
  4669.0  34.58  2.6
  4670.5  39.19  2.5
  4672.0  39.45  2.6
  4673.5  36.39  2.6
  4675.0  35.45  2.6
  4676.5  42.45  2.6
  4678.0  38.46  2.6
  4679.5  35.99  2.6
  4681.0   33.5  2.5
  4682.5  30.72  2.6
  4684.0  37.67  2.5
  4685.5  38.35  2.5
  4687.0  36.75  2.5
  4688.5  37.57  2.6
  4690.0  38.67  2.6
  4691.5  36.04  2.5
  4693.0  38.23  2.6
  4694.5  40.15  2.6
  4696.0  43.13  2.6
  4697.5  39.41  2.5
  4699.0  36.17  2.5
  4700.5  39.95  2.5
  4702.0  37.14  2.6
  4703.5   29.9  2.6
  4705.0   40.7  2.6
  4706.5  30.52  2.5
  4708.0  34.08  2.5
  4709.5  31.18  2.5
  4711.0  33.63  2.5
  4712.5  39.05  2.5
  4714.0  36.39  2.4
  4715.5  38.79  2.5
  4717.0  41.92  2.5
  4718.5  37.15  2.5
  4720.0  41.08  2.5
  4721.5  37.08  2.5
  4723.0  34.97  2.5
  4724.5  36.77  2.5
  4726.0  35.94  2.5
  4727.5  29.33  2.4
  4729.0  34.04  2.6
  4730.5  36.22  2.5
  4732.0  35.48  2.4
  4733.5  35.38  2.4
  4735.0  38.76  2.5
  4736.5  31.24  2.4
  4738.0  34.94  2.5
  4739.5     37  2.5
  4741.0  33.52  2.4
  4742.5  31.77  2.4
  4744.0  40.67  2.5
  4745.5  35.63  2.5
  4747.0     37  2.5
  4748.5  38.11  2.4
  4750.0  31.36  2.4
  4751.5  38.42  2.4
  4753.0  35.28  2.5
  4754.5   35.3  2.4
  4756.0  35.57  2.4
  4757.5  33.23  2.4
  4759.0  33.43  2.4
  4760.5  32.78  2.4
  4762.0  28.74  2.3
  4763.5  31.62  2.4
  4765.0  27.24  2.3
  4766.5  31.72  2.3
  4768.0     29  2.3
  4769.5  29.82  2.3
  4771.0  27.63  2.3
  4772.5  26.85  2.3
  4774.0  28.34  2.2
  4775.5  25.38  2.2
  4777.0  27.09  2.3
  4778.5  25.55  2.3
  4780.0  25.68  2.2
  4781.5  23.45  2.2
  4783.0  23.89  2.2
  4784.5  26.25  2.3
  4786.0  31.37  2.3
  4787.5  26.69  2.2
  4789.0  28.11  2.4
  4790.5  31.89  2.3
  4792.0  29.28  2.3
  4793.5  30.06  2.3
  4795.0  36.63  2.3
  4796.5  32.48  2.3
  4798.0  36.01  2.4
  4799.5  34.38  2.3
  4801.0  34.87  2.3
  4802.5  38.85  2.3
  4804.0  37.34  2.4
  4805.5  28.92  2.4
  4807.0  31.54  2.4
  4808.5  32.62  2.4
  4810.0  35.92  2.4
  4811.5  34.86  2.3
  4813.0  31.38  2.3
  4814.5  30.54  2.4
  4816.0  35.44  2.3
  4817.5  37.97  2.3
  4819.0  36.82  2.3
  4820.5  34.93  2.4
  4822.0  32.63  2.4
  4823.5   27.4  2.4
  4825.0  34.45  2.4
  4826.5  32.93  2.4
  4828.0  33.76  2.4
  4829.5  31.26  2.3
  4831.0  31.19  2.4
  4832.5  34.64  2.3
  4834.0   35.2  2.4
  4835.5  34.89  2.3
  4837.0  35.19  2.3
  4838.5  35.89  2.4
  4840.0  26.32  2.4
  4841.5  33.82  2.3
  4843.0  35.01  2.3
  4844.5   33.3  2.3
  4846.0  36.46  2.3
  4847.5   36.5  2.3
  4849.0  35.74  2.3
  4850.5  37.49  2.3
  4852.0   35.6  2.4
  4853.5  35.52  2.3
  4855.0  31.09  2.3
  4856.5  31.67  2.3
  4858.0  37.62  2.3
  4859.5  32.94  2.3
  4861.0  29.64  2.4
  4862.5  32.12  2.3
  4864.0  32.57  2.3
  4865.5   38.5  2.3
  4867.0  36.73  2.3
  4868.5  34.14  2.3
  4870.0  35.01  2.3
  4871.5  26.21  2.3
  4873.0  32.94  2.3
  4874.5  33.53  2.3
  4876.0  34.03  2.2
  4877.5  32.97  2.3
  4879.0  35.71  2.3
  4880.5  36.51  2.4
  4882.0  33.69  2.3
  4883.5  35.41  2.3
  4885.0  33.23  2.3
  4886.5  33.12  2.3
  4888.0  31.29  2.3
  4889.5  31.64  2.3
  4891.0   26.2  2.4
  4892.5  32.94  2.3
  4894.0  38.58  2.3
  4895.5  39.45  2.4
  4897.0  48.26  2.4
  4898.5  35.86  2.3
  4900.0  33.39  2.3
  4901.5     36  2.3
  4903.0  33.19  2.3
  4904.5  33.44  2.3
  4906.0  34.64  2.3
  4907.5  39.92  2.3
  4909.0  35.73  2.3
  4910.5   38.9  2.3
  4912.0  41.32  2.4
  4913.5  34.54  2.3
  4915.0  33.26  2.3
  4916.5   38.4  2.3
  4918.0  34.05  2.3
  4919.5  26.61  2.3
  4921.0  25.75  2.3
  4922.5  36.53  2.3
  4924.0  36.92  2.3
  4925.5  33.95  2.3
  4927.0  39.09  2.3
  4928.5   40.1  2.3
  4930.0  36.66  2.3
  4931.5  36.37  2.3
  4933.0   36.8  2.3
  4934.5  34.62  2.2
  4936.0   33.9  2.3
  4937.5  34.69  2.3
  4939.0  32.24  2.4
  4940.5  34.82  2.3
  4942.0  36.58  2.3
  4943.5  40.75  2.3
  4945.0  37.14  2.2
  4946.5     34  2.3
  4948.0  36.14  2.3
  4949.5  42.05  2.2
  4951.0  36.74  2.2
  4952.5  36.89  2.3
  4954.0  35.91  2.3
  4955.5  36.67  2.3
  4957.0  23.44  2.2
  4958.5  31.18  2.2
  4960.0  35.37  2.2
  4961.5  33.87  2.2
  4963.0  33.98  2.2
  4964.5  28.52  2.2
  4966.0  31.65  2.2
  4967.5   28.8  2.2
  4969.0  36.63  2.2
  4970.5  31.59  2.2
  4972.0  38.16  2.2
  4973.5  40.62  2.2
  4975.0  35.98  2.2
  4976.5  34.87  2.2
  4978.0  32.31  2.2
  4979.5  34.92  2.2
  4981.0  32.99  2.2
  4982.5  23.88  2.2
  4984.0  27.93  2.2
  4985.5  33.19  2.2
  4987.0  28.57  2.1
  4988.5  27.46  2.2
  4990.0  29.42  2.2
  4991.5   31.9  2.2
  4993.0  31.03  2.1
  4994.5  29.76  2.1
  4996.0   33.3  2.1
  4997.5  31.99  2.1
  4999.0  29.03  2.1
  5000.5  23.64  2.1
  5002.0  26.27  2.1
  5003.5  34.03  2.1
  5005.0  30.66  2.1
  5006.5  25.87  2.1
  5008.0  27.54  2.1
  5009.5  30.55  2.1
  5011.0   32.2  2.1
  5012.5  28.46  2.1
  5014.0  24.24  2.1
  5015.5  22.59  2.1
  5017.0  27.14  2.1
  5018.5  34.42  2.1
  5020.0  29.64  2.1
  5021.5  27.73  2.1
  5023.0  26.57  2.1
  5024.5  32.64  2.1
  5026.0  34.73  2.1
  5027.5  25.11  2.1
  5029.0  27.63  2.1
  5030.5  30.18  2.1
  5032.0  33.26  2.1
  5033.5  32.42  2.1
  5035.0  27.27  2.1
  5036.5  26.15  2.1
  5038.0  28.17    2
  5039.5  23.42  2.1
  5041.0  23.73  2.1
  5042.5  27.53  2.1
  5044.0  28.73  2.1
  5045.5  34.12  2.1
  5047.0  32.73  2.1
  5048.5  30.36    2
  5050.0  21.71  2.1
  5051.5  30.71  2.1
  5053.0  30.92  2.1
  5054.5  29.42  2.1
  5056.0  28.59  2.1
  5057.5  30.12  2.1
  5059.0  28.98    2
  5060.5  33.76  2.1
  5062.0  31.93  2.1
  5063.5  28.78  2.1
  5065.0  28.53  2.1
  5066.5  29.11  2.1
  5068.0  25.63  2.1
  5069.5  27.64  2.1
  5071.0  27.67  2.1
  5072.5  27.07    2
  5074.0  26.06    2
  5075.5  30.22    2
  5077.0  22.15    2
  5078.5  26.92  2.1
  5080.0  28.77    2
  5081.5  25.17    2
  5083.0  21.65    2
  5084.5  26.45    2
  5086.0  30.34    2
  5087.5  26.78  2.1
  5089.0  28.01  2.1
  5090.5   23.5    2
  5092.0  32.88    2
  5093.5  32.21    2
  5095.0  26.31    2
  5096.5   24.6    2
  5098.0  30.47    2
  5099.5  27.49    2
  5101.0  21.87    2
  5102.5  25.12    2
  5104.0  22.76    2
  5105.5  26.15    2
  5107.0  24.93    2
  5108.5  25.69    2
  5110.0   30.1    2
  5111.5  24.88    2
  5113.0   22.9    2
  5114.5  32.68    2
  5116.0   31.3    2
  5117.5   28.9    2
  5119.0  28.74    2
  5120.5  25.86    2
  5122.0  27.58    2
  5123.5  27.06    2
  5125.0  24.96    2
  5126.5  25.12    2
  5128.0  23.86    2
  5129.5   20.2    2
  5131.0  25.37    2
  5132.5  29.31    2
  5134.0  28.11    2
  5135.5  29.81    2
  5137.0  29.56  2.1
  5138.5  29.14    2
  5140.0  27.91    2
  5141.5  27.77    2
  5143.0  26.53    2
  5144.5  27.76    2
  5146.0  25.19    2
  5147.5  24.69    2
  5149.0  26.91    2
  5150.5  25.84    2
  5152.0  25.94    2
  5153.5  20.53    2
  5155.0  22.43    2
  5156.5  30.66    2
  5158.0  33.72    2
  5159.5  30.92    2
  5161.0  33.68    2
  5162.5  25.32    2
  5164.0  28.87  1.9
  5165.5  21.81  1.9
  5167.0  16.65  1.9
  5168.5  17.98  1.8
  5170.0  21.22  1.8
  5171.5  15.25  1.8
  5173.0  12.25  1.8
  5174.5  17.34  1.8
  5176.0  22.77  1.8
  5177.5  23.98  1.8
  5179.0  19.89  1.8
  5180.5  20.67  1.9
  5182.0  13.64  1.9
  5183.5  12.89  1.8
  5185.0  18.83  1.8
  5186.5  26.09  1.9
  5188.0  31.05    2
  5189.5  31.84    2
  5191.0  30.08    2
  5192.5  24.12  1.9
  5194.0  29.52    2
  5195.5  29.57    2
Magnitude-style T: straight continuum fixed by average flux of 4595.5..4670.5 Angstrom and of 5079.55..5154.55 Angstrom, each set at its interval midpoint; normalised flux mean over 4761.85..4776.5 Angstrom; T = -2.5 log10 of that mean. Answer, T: 0.19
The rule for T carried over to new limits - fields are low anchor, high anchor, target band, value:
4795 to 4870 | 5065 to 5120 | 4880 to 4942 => -0.11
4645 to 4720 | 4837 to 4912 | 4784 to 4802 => 0.12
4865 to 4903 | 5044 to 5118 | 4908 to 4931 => -0.07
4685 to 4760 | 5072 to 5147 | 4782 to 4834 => 0.05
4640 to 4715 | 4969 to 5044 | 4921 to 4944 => -0.14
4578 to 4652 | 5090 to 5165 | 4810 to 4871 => -0.05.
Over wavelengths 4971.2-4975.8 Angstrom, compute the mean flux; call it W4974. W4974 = 38.1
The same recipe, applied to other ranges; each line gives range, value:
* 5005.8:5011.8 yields 29.1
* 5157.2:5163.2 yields 31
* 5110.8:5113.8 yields 24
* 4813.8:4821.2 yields 35.2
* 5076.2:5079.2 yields 24.6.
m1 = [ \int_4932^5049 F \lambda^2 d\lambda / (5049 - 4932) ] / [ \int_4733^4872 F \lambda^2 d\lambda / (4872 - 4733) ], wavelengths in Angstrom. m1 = 1.0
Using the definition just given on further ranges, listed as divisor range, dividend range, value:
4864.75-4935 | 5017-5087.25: 0.87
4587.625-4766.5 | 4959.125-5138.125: 0.92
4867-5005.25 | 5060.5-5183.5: 0.82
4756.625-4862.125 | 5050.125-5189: 0.92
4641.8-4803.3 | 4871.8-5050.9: 1.04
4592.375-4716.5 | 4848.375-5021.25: 1.02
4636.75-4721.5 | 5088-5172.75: 0.86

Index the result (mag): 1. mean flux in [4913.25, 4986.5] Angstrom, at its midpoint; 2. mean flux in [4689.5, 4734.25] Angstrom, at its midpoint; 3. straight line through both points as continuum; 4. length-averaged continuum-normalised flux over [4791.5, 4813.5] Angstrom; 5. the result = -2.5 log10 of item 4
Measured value 0.06 mag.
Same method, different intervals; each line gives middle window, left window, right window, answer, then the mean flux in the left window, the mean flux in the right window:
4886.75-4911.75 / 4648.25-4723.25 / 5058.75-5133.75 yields -0.12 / 36.9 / 27.1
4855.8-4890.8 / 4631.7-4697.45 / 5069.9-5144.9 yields -0.04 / 37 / 26.9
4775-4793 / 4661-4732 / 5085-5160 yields 0.27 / 36.6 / 27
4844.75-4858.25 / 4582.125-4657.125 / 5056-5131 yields -0.10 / 36.9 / 27.1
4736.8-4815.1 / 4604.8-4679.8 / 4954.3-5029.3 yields 0.09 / 37.3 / 30.7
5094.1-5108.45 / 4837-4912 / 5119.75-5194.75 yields 0.05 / 34.6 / 24.8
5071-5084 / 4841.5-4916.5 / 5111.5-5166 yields 0.11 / 34.8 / 27.1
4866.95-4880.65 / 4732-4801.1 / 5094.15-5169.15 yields -0.11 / 31.7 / 26.5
